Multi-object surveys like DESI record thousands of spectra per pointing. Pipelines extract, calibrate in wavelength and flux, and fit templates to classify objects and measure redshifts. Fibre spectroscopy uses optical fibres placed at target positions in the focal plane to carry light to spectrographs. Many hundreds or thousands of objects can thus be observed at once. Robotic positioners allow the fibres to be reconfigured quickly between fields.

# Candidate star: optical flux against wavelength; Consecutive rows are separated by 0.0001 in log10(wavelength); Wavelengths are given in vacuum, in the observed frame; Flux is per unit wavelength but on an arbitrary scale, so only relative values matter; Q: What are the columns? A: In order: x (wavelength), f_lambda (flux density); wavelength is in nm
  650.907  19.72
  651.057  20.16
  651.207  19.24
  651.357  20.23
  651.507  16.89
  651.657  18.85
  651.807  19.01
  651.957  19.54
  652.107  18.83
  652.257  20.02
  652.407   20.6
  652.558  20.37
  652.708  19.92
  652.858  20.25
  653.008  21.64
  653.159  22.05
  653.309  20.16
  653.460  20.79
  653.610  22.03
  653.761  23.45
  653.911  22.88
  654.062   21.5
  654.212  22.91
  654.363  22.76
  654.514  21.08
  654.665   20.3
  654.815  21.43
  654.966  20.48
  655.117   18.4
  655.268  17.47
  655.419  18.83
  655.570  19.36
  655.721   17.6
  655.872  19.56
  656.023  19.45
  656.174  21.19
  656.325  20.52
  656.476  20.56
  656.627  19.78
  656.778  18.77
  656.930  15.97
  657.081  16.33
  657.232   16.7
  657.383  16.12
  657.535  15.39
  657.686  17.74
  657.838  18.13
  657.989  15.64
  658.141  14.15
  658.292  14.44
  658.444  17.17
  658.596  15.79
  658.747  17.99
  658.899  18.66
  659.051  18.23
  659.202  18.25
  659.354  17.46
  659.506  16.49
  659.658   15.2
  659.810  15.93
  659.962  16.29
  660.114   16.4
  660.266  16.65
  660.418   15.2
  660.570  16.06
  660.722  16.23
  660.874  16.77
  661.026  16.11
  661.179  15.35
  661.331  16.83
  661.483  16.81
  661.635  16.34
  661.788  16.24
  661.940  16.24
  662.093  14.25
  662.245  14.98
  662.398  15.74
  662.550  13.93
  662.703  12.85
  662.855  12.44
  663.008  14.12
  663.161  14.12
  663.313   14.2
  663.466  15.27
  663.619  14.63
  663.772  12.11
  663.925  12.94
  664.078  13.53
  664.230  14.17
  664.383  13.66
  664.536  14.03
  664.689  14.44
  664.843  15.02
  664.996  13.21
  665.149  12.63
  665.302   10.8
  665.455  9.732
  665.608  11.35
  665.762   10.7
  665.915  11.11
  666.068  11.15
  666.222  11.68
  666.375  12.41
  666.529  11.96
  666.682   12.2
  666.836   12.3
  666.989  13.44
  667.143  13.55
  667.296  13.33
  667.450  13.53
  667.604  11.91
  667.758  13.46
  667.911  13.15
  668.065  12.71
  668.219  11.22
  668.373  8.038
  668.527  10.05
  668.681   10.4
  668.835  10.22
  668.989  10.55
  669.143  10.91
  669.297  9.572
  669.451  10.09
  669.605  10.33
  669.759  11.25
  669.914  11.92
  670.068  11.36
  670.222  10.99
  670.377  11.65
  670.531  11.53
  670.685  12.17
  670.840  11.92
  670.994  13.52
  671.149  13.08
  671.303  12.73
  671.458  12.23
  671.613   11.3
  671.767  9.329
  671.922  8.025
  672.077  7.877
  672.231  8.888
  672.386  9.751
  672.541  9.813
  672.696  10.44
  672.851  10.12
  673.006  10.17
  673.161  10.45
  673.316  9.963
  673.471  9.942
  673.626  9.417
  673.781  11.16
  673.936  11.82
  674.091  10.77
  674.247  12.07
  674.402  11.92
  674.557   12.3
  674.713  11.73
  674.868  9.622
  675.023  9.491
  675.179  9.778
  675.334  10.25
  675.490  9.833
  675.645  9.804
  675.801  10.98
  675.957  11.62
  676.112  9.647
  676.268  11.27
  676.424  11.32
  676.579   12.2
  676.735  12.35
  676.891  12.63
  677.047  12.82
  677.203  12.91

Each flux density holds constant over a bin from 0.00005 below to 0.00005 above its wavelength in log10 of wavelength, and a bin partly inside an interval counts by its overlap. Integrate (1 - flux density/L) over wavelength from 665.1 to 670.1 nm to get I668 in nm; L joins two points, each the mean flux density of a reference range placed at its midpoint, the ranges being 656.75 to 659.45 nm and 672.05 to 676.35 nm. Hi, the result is 0.59 nm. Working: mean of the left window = 16.8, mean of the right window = 10.4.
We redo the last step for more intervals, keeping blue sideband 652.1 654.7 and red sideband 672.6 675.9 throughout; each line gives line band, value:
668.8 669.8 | 0.21 nm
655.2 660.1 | 0.41 nm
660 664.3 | 0.45 nm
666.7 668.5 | 0.21 nm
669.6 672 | 0.17 nm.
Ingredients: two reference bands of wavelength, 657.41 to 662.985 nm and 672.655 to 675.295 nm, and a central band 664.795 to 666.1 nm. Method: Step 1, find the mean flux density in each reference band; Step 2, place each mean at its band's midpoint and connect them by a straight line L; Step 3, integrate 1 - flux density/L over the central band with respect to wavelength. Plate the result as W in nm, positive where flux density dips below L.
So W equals 0.22 nm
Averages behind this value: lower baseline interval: 16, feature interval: 11.7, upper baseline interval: 10.7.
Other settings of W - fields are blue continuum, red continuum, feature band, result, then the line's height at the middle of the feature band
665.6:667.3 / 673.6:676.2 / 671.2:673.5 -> 0.216 nm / 11.1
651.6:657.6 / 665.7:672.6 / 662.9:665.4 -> 0.109 nm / 14.2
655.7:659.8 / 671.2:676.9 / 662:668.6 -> 0.680 nm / 14.3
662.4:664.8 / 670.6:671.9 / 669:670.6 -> 0.169 nm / 12.2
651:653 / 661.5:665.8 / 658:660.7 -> -0.094 nm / 15.9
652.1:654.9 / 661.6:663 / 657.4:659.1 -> 0.103 nm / 17.7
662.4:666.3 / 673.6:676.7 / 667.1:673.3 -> 0.424 nm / 11.9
